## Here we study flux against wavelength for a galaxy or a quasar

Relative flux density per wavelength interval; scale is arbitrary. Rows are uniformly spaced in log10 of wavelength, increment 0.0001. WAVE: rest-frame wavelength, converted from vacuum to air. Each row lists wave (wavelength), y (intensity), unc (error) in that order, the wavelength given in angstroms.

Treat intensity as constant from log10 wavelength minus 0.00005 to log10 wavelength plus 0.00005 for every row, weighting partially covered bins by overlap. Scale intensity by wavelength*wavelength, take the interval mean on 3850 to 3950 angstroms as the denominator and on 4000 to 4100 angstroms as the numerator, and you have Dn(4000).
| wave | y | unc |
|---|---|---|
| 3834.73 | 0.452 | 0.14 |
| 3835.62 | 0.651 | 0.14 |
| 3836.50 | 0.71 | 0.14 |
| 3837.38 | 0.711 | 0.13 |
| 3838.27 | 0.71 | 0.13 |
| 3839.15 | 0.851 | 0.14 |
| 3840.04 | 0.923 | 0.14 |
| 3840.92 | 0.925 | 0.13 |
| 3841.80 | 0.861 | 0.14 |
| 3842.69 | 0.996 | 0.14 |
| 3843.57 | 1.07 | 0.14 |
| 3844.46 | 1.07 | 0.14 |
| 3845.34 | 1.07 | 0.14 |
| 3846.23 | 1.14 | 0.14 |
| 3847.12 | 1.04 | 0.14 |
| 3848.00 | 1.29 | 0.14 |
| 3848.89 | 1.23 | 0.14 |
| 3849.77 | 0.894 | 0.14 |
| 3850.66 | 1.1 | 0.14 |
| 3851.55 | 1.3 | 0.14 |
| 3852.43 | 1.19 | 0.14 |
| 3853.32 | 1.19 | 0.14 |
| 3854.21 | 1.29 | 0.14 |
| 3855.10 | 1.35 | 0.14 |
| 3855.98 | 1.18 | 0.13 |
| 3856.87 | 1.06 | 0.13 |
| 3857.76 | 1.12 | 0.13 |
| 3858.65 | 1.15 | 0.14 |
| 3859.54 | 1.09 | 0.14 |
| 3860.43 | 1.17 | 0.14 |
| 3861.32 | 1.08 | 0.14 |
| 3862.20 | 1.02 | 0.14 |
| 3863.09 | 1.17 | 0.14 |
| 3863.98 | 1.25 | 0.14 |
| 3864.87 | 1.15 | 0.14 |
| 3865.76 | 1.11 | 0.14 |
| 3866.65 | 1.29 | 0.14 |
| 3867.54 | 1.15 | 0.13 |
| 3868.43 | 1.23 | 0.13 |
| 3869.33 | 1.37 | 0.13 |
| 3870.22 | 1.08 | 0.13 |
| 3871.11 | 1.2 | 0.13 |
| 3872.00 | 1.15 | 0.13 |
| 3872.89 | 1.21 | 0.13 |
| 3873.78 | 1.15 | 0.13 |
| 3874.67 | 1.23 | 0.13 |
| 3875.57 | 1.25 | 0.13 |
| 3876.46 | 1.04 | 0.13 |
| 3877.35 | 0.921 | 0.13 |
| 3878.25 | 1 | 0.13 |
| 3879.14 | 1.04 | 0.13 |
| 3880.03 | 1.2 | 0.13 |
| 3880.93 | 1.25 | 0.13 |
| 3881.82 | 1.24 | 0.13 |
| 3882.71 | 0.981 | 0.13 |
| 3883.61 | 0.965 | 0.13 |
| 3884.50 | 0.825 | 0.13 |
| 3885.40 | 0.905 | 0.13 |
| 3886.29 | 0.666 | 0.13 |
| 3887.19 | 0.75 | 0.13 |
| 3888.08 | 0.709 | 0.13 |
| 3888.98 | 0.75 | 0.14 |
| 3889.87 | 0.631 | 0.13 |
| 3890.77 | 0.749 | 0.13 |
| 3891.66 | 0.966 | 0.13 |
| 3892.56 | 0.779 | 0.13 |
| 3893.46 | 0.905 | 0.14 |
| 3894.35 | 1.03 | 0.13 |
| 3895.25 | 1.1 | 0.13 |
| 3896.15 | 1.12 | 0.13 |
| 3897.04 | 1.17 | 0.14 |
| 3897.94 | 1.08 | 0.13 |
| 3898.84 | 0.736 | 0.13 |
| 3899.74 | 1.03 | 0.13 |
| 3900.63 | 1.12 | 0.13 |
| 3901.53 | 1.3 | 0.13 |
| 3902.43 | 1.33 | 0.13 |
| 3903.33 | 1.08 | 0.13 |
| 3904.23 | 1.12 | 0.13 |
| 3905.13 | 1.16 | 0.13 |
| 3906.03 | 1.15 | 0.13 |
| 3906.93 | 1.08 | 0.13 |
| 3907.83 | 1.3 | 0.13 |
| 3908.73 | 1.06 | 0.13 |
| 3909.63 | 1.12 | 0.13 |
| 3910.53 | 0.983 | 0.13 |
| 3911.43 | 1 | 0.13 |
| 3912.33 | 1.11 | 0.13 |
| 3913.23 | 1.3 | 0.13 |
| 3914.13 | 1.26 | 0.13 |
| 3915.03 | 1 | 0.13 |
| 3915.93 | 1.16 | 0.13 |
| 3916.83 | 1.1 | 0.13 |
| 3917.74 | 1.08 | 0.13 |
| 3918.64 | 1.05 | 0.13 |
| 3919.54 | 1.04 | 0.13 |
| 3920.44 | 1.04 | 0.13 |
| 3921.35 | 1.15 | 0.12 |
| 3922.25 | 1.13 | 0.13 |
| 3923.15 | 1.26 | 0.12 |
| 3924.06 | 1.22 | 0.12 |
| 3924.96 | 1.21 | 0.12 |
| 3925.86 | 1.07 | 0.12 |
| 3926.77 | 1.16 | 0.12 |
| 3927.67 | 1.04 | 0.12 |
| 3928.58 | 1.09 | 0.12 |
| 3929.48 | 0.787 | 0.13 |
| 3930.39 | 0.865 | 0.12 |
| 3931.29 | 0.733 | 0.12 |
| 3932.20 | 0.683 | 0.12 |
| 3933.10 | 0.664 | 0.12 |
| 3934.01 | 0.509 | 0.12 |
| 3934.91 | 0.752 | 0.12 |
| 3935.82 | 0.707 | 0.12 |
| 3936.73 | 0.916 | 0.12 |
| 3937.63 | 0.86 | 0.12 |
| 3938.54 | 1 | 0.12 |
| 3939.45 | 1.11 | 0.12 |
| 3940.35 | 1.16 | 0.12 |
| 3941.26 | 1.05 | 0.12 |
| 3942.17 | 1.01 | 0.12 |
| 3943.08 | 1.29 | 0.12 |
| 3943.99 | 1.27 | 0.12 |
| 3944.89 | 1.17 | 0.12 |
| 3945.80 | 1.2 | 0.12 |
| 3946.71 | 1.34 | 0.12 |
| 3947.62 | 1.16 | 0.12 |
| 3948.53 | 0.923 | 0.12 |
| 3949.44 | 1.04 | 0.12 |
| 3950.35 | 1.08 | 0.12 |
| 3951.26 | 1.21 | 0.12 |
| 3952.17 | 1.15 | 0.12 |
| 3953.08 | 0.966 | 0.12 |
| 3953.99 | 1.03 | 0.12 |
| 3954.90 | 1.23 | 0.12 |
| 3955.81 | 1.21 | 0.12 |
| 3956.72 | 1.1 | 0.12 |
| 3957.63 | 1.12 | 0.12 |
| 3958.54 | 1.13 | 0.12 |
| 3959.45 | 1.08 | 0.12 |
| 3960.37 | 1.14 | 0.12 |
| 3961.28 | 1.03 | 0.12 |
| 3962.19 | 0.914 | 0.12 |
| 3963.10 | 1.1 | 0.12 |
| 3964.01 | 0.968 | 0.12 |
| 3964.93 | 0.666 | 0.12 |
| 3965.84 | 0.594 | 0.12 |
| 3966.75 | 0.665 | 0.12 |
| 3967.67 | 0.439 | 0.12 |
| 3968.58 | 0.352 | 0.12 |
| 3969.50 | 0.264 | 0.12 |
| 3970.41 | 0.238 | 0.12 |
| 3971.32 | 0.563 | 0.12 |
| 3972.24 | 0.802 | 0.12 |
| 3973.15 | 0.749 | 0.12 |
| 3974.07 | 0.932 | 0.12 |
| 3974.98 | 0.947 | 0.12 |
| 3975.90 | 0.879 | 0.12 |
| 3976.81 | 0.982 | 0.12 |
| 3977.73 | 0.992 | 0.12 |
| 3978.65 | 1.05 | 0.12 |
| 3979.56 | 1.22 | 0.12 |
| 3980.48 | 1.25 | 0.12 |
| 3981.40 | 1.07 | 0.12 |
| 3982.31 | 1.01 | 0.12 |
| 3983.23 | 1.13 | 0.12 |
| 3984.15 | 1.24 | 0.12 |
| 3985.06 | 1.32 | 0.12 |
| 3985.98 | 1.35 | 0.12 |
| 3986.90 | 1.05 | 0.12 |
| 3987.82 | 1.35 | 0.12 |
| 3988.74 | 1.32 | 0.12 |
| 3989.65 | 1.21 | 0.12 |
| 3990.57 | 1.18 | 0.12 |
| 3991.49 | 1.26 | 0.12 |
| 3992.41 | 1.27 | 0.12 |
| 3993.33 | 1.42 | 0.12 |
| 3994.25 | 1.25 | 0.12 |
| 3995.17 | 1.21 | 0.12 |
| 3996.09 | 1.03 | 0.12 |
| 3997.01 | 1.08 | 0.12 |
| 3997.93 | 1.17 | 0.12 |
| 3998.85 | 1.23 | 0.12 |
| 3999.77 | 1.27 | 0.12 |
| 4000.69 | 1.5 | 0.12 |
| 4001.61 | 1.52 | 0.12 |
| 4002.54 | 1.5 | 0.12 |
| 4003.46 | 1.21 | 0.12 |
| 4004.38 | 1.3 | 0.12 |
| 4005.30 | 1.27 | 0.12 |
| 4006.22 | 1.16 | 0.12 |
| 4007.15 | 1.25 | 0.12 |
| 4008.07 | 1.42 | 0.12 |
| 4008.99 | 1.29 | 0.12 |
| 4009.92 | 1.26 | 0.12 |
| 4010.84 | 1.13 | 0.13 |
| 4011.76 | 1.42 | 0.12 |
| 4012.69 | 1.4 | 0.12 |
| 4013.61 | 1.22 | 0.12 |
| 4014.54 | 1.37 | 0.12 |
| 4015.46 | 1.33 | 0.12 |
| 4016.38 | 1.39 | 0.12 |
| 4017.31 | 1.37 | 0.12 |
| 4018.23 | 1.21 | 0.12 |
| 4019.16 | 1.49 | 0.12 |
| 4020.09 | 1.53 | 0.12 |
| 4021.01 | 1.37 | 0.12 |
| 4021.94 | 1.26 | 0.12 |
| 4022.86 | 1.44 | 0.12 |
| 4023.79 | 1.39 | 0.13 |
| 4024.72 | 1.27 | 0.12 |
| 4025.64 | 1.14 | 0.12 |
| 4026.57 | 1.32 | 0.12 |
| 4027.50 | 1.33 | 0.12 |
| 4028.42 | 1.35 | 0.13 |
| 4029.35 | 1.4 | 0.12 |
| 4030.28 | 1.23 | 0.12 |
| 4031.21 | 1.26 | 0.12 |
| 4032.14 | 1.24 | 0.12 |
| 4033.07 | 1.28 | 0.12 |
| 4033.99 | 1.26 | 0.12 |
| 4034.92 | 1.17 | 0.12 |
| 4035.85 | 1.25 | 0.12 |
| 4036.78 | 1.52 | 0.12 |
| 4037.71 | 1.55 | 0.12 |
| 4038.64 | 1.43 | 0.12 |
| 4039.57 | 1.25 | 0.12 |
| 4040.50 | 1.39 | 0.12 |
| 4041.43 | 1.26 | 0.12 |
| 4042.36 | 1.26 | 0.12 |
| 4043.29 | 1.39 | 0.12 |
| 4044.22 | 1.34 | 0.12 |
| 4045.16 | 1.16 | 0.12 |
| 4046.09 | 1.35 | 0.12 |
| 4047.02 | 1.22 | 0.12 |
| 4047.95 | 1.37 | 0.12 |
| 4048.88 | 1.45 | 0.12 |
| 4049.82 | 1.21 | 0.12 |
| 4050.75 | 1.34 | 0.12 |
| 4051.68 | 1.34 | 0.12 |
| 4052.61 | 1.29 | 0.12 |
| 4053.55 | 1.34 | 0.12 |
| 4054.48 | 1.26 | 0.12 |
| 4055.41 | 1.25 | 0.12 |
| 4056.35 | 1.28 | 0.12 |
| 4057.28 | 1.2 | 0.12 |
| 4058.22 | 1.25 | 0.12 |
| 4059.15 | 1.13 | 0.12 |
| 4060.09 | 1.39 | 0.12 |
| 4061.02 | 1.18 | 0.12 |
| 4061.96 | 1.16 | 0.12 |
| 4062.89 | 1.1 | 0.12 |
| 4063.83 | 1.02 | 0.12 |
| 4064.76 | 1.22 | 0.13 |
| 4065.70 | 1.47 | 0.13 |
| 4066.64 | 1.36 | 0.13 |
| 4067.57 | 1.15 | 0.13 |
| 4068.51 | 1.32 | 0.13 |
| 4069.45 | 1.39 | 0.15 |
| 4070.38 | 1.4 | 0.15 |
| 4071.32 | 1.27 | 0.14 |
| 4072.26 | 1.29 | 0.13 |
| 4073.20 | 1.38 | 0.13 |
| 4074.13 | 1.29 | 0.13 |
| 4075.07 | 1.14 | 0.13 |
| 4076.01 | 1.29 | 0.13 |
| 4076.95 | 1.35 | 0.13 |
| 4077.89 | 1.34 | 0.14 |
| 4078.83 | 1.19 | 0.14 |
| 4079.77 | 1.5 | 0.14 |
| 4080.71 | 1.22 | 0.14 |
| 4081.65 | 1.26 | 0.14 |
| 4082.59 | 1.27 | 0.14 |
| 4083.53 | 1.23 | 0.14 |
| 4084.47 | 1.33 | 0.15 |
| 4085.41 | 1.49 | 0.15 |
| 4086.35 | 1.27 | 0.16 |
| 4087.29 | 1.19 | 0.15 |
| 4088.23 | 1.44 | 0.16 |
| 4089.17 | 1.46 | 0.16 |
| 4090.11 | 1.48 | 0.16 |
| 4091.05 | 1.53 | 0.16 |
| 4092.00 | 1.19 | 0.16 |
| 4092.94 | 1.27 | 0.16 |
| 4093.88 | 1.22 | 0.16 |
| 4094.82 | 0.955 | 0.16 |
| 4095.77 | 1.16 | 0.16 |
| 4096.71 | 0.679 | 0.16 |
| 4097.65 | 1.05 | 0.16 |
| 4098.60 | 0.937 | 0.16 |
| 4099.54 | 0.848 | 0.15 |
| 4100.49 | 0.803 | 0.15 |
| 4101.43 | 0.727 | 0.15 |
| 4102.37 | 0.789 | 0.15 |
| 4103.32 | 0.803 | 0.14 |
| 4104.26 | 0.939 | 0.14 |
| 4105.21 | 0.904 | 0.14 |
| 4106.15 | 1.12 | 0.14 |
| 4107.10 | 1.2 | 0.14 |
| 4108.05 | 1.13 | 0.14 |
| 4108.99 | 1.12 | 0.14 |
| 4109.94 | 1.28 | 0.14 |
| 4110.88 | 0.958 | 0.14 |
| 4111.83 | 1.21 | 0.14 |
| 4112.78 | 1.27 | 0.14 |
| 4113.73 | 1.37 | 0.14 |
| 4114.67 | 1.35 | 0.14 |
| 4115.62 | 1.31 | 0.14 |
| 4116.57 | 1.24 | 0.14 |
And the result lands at 1.3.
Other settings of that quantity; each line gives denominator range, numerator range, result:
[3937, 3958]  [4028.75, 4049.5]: 1.24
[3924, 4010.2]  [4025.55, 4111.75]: 1.23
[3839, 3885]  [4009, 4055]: 1.29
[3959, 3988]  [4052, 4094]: 1.49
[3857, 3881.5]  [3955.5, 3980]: 0.78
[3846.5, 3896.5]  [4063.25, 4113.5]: 1.23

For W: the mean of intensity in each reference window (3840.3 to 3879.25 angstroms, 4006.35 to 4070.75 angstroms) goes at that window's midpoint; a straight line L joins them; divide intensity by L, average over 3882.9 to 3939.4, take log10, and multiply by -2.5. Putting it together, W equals 0.19 mag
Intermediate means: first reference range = 1.13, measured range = 0.994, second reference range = 1.3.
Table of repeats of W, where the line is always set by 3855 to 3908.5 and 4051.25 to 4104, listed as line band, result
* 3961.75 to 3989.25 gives 0.240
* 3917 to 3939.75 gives 0.147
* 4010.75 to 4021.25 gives -0.164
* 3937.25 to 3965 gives 0.028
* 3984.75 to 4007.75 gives -0.101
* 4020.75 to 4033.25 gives -0.111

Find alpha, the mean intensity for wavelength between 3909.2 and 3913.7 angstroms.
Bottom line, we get 1.1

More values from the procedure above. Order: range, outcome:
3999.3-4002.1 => 1.43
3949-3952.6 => 1.12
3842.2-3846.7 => 1.07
